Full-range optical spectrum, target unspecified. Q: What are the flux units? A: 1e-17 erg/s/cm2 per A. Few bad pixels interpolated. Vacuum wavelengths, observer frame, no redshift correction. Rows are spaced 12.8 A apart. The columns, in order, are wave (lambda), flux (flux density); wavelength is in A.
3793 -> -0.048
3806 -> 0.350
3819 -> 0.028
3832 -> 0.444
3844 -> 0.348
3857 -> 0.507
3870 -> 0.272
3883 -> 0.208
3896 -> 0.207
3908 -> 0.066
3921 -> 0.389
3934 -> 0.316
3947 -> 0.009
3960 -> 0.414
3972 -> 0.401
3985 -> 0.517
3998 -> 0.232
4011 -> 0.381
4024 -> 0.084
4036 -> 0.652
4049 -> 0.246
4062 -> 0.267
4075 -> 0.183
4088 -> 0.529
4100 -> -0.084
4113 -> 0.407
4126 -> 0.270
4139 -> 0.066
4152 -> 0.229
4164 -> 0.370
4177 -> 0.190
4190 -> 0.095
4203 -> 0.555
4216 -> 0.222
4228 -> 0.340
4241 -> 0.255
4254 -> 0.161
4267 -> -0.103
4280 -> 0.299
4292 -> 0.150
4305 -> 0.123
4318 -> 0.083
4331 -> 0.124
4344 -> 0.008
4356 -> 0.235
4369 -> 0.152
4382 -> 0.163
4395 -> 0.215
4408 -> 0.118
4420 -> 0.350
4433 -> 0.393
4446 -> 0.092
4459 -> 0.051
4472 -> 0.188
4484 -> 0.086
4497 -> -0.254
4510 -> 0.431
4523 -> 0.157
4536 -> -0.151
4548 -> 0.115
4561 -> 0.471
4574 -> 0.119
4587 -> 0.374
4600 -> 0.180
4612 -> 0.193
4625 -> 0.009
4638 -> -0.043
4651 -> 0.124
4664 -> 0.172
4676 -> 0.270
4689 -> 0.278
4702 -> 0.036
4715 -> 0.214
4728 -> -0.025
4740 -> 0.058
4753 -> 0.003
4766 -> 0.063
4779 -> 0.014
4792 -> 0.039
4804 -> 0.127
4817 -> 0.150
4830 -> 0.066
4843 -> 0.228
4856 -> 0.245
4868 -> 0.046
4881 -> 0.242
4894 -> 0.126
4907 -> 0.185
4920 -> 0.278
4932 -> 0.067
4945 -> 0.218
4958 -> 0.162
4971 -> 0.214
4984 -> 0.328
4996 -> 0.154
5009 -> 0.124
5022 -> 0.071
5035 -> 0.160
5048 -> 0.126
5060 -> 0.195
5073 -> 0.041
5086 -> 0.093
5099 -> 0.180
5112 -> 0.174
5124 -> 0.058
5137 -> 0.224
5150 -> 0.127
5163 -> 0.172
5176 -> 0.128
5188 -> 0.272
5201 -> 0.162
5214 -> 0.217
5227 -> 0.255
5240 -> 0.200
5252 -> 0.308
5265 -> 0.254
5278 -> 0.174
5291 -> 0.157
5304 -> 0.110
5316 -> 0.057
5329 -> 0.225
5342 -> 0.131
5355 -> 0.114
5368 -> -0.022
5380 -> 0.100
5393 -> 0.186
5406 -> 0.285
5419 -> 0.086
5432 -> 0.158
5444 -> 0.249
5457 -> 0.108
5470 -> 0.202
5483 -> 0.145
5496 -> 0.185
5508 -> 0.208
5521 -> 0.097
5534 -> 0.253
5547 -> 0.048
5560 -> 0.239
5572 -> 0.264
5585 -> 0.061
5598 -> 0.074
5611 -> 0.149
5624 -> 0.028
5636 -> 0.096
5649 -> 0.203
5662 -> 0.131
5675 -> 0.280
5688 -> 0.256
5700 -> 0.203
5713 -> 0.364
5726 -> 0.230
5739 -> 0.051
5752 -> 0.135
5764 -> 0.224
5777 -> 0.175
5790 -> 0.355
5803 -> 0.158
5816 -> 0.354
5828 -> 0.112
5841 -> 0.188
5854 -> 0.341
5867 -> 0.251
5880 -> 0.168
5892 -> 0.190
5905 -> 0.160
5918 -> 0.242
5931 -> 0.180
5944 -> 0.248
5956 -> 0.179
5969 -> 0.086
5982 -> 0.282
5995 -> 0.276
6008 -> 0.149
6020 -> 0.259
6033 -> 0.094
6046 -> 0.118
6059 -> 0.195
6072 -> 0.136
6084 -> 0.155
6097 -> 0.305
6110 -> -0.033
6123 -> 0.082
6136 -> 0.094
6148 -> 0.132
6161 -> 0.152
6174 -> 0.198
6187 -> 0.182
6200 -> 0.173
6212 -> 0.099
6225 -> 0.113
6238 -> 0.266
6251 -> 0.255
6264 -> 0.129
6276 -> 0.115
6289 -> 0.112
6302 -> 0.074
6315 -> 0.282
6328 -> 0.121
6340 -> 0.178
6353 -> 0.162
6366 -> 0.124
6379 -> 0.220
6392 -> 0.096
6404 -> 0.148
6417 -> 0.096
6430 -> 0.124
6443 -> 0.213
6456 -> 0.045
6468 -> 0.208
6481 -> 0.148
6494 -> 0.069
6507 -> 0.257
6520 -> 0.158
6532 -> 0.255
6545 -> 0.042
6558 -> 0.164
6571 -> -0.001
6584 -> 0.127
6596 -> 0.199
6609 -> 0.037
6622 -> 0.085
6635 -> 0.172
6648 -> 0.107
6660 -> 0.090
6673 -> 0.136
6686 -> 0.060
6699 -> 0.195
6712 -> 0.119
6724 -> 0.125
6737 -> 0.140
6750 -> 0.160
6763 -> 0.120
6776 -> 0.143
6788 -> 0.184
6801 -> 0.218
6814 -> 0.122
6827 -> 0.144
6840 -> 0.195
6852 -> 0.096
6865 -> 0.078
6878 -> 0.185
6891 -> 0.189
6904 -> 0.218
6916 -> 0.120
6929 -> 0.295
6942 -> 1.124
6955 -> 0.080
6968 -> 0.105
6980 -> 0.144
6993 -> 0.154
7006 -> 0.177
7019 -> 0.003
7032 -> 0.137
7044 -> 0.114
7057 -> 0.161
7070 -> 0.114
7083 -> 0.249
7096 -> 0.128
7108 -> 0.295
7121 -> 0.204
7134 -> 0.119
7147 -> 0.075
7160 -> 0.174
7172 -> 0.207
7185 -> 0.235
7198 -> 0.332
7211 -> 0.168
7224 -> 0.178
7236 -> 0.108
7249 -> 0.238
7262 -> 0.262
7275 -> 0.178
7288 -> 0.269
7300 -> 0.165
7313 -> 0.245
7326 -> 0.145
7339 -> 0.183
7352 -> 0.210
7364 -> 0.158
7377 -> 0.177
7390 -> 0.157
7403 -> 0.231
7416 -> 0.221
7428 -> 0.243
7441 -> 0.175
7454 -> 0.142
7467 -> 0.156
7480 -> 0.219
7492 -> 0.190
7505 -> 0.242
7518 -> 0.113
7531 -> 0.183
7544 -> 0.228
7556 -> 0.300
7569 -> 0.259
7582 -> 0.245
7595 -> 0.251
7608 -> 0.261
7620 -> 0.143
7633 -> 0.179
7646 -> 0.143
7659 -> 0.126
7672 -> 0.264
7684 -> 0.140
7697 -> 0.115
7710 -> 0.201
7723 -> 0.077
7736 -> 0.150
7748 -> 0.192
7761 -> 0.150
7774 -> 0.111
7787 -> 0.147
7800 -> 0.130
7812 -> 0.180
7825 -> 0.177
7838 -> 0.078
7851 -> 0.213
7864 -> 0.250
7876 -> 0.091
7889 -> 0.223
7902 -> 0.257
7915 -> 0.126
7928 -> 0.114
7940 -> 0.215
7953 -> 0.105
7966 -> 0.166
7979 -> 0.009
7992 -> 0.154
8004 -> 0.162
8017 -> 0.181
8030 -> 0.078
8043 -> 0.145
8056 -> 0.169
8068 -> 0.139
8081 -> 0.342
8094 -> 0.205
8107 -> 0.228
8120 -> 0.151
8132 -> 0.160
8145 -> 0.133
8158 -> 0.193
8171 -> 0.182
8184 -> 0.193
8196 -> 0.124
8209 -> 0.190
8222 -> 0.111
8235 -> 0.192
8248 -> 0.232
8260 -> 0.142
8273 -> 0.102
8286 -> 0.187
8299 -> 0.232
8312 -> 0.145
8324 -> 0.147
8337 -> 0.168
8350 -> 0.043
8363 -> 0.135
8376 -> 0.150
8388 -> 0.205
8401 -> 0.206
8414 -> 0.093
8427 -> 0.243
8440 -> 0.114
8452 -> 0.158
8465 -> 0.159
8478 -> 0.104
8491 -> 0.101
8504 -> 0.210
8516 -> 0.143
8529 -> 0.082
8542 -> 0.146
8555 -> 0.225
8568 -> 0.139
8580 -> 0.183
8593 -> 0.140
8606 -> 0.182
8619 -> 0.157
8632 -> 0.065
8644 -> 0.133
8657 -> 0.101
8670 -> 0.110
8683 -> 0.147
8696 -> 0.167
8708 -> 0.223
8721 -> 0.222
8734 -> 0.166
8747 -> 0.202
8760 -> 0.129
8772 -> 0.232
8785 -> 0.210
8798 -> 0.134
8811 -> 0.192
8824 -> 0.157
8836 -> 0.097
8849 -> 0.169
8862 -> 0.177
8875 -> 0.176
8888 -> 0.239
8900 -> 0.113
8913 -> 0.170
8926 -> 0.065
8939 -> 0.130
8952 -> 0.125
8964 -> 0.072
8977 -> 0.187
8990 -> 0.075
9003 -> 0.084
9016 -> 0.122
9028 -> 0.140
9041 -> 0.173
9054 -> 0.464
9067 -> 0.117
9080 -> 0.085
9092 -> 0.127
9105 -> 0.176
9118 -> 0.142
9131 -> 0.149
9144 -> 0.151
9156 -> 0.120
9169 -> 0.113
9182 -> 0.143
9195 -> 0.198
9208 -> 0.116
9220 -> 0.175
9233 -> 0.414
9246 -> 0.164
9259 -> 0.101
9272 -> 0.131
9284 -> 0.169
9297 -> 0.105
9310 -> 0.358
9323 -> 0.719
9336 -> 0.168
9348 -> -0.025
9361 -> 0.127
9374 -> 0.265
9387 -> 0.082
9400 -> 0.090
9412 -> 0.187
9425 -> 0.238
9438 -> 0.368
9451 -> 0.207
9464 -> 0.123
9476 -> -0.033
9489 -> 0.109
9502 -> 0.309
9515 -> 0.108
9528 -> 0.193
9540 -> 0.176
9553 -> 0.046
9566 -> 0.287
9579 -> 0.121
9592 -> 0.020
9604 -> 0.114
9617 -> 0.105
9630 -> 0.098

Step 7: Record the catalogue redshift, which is 0.861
